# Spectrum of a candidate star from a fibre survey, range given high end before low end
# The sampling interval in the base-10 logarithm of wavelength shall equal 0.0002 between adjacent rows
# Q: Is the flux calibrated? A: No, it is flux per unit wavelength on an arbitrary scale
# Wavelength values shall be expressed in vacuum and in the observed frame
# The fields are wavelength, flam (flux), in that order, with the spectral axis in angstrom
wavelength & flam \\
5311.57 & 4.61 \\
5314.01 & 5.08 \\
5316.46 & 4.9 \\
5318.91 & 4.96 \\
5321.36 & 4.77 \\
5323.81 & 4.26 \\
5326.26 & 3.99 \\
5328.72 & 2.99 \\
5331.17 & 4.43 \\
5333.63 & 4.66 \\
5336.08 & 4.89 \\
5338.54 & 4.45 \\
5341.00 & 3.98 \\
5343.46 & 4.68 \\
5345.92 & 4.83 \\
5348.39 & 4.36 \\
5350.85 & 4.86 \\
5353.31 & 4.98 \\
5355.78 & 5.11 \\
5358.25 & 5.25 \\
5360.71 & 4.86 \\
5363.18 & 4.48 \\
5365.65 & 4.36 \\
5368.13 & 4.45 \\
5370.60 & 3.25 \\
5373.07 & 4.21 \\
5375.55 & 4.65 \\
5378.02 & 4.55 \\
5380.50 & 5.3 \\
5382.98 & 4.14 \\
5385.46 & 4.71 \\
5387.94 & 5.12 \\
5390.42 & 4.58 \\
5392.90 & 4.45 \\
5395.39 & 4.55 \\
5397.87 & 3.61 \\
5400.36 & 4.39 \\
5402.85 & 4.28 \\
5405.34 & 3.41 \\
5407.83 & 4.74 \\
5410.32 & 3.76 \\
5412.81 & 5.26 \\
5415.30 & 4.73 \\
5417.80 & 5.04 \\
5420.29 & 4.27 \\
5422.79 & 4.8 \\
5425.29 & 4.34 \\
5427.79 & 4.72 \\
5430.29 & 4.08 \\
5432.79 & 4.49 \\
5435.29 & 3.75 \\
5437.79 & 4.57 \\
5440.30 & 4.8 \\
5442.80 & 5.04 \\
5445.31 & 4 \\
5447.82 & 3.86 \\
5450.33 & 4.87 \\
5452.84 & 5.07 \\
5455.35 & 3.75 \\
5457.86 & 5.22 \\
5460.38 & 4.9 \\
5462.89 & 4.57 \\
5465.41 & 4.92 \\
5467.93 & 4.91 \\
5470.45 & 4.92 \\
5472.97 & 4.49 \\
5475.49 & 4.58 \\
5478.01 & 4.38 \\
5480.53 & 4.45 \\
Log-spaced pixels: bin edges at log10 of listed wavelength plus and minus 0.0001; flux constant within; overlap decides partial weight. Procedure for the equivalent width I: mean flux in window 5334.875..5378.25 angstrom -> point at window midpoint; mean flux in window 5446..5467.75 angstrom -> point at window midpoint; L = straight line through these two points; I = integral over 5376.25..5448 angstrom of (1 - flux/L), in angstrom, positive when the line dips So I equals 2.1 angstrom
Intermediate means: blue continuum 4.57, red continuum 4.64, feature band 4.47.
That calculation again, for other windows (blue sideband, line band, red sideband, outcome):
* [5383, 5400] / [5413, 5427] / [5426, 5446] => -0.7 angstrom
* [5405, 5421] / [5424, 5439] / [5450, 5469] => 1.0 angstrom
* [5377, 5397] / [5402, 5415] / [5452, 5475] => 1.0 angstrom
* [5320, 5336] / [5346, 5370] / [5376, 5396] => -1.3 angstrom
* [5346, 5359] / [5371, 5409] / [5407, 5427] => 2.5 angstrom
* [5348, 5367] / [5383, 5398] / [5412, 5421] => 0.9 angstrom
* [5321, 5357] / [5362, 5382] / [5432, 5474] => 0.5 angstrom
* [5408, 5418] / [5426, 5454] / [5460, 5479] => 1.3 angstrom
